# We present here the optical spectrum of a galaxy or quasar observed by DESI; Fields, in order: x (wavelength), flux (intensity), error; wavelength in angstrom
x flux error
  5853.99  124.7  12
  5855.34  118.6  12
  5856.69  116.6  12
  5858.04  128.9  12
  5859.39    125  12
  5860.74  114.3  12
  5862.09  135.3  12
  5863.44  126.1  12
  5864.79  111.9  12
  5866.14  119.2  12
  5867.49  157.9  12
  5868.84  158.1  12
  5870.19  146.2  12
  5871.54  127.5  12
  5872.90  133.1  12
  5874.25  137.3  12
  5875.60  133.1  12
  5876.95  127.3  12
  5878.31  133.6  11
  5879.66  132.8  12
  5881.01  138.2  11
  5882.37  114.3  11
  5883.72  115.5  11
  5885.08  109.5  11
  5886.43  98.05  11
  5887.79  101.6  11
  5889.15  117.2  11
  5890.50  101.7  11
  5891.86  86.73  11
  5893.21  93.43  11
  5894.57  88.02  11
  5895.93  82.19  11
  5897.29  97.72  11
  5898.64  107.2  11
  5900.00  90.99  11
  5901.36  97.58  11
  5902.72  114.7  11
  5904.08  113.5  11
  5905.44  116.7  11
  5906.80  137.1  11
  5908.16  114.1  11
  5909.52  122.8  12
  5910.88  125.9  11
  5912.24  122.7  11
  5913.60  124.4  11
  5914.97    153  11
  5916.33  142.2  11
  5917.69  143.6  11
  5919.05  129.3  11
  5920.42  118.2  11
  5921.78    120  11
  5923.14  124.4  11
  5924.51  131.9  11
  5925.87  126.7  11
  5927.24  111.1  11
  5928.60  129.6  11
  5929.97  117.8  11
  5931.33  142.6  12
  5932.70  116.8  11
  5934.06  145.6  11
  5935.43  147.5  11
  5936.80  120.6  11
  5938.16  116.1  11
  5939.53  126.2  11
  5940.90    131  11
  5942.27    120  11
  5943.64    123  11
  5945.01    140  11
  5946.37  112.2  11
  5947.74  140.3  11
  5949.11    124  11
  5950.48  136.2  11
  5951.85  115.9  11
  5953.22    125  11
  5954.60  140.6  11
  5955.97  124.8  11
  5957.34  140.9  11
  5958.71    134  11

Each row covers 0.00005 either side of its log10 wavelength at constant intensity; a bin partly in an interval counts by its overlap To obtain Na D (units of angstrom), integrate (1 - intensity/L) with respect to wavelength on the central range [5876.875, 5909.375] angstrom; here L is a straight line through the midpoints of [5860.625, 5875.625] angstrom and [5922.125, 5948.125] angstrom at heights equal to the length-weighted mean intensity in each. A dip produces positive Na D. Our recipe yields 5.5 angstrom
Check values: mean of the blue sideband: 134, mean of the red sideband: 127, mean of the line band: 109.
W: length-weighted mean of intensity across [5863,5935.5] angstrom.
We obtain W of 122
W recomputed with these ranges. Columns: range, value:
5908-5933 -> 128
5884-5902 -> 98.2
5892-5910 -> 105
